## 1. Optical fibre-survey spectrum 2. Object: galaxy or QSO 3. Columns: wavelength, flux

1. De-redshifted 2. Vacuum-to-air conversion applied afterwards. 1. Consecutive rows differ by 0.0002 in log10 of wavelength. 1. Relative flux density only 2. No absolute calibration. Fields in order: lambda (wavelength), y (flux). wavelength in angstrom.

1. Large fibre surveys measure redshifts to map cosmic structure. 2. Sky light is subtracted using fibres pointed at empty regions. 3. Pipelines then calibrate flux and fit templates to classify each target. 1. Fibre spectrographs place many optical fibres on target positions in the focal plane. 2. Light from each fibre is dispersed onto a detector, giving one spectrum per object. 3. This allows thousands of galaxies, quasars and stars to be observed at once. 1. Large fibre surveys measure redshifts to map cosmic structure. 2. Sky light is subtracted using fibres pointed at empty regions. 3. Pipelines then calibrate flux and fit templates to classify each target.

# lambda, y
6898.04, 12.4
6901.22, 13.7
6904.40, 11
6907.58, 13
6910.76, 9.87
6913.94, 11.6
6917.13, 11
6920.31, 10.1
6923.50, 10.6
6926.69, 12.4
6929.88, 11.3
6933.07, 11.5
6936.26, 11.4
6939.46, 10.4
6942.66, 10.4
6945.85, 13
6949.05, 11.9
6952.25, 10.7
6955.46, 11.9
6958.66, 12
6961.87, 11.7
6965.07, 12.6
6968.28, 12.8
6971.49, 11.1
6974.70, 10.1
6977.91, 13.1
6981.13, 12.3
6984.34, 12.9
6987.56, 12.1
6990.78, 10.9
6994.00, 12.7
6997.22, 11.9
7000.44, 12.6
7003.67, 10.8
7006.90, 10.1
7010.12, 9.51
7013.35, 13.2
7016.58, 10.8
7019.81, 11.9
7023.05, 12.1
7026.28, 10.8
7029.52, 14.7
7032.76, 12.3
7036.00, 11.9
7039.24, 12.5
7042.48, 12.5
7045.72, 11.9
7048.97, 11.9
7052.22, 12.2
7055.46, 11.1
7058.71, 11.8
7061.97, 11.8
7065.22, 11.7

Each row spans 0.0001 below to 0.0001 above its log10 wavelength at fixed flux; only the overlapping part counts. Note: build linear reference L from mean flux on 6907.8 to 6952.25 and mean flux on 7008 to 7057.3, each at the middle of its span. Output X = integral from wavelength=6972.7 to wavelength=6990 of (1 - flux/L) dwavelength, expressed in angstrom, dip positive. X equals -0.65 angstrom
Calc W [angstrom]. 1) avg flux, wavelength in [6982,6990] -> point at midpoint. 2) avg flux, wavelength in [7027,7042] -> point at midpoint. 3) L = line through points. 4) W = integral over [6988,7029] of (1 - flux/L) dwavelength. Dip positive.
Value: 3.1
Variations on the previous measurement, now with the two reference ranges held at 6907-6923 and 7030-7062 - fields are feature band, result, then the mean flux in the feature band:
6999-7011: 1.0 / 10.8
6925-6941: -0.4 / 11.4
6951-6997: -1.8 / 11.9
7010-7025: 0.2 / 11.7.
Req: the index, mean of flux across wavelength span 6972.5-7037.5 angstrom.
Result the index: 11.8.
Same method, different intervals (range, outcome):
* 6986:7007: 11.7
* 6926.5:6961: 11.5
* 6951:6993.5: 11.9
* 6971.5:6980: 11.5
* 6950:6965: 11.7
